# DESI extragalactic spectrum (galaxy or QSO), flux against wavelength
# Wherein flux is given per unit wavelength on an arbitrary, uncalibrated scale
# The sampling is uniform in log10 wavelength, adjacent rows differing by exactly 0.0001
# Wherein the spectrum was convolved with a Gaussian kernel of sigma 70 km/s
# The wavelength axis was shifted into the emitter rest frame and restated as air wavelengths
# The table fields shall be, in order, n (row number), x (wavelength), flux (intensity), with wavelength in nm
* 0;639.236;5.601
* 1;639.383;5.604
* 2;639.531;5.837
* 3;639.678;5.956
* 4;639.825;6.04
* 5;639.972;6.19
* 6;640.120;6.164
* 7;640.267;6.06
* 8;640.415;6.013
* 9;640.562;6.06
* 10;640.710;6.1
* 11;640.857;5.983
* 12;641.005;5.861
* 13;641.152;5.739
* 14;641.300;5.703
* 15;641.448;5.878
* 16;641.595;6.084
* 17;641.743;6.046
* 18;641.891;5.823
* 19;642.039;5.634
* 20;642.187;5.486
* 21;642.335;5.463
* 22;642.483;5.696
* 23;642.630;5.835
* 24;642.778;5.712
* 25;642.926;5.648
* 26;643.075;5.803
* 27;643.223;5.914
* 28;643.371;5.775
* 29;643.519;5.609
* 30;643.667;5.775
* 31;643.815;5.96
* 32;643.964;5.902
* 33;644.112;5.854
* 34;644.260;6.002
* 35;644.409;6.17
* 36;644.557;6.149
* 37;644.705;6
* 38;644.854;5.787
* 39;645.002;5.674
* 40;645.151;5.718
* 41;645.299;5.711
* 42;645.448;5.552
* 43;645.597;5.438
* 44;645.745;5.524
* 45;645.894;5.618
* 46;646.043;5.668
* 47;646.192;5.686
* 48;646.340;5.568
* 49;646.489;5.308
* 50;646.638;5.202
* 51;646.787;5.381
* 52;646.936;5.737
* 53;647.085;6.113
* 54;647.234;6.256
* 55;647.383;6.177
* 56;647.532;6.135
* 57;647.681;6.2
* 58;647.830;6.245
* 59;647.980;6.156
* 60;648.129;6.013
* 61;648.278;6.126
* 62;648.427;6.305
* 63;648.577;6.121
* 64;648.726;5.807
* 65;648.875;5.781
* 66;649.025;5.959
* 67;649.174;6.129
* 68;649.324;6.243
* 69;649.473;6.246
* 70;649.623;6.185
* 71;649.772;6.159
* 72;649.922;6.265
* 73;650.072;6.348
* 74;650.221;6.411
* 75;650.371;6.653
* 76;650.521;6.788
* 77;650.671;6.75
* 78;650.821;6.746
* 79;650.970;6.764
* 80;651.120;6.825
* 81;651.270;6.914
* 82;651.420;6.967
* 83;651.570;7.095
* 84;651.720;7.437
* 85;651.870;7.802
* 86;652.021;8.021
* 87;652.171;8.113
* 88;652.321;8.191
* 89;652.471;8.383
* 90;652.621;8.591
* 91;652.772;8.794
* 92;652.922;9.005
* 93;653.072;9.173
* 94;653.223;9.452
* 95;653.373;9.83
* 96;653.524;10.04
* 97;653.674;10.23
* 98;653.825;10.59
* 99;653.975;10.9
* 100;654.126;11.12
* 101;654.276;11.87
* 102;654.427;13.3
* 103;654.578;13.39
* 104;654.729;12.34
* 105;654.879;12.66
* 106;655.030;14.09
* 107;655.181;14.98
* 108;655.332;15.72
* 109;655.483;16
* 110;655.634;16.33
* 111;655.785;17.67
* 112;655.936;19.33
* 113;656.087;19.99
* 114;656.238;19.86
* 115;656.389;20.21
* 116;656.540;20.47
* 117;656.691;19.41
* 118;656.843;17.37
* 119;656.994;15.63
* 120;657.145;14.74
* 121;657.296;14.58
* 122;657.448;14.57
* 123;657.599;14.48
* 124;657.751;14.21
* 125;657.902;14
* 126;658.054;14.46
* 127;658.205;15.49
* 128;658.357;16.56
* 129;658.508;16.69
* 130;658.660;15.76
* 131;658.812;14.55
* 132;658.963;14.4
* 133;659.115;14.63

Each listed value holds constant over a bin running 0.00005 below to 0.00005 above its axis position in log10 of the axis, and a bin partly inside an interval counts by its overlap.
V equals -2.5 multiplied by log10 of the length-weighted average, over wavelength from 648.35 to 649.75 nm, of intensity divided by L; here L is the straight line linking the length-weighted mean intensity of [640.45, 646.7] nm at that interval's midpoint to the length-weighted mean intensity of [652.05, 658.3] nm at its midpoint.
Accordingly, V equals 0.48 mag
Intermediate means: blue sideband 5.77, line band 6.09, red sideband 13.6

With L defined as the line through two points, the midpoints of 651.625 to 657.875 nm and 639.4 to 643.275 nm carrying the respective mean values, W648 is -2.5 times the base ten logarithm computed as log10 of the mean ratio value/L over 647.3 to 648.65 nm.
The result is 0.47 mag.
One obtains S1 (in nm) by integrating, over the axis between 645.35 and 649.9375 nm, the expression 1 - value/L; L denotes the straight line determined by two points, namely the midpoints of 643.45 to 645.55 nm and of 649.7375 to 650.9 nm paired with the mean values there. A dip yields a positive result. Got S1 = 0.227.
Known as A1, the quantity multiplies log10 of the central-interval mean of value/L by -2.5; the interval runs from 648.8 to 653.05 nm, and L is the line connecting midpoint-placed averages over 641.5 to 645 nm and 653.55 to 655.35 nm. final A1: 0.42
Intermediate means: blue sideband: 5.83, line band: 7.08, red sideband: 12.4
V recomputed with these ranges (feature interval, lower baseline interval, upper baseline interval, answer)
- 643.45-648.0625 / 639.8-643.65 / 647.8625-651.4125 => 0.05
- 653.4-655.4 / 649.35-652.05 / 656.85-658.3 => -0.11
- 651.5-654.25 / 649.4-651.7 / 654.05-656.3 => 0.20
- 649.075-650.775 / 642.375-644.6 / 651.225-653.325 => 0.18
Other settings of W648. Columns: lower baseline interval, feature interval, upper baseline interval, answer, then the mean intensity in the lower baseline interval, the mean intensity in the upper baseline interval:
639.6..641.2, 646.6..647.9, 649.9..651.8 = 0.098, 6.02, 6.78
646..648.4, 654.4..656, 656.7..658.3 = -0.152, 5.89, 15.2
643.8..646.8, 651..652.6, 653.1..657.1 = 0.467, 5.71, 14.7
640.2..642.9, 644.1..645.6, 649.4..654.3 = 0.123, 5.84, 8.05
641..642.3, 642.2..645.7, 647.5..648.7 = 0.025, 5.79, 6.15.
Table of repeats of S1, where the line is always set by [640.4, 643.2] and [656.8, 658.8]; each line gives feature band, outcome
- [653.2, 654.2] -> 0.19 nm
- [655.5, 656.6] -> -0.37 nm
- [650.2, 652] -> 0.69 nm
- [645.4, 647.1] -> 0.58 nm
